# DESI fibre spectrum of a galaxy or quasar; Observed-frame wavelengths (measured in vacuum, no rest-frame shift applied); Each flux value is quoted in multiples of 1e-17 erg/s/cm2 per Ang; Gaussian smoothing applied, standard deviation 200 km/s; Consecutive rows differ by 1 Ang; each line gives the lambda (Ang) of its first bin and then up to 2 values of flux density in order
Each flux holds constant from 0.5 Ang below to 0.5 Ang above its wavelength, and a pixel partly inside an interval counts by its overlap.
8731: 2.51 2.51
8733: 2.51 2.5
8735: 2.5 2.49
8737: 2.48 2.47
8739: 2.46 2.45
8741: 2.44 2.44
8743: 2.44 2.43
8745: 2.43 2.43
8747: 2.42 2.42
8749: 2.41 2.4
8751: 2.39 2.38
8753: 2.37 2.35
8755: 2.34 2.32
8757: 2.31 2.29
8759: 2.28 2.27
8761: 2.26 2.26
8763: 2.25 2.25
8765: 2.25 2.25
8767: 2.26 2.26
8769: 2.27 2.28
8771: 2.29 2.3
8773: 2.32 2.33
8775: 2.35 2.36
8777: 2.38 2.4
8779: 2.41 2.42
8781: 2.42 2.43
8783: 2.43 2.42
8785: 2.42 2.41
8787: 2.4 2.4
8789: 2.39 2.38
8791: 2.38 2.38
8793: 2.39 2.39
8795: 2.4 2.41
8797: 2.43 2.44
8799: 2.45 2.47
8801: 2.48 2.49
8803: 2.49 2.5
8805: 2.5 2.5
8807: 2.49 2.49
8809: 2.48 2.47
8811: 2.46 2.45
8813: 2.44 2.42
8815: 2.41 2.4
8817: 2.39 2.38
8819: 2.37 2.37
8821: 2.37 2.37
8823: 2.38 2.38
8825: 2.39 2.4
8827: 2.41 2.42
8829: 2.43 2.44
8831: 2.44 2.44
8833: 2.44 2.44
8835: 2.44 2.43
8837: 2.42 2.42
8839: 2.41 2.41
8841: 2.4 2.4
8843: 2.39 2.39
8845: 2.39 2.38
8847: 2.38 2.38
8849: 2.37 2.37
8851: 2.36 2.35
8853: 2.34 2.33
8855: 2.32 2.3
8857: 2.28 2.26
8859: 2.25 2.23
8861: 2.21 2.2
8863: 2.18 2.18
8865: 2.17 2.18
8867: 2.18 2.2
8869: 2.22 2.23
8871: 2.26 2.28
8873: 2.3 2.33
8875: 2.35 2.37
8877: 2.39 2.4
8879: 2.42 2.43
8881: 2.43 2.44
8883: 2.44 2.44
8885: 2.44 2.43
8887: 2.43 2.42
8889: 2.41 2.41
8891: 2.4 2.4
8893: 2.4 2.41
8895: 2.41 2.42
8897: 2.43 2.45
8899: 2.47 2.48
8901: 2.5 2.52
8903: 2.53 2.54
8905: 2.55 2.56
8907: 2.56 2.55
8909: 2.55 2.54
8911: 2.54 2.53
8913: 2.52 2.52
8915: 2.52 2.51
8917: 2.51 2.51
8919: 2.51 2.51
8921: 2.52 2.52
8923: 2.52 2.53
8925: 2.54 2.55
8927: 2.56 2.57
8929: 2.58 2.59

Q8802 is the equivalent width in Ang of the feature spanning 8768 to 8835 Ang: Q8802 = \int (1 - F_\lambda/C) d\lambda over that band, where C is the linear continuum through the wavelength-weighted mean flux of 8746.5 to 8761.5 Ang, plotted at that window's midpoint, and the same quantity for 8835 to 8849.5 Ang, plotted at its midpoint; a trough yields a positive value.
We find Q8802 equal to -1.0 Ang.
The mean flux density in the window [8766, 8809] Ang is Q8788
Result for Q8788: 2.4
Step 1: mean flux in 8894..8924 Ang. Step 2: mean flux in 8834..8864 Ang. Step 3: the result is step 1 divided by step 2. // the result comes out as 1.07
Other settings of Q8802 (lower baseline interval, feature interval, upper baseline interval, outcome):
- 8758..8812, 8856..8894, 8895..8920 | 2.3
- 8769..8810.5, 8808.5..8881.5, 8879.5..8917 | 2.6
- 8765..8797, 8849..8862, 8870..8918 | 0.6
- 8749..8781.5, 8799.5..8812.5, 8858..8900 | -0.9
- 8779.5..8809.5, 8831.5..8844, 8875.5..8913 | 0.1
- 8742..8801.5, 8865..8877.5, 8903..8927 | 1.1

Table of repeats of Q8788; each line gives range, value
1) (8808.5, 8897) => 2.37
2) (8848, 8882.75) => 2.3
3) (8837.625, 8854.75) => 2.38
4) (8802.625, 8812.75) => 2.48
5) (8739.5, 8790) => 2.36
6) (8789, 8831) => 2.43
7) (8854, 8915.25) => 2.39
